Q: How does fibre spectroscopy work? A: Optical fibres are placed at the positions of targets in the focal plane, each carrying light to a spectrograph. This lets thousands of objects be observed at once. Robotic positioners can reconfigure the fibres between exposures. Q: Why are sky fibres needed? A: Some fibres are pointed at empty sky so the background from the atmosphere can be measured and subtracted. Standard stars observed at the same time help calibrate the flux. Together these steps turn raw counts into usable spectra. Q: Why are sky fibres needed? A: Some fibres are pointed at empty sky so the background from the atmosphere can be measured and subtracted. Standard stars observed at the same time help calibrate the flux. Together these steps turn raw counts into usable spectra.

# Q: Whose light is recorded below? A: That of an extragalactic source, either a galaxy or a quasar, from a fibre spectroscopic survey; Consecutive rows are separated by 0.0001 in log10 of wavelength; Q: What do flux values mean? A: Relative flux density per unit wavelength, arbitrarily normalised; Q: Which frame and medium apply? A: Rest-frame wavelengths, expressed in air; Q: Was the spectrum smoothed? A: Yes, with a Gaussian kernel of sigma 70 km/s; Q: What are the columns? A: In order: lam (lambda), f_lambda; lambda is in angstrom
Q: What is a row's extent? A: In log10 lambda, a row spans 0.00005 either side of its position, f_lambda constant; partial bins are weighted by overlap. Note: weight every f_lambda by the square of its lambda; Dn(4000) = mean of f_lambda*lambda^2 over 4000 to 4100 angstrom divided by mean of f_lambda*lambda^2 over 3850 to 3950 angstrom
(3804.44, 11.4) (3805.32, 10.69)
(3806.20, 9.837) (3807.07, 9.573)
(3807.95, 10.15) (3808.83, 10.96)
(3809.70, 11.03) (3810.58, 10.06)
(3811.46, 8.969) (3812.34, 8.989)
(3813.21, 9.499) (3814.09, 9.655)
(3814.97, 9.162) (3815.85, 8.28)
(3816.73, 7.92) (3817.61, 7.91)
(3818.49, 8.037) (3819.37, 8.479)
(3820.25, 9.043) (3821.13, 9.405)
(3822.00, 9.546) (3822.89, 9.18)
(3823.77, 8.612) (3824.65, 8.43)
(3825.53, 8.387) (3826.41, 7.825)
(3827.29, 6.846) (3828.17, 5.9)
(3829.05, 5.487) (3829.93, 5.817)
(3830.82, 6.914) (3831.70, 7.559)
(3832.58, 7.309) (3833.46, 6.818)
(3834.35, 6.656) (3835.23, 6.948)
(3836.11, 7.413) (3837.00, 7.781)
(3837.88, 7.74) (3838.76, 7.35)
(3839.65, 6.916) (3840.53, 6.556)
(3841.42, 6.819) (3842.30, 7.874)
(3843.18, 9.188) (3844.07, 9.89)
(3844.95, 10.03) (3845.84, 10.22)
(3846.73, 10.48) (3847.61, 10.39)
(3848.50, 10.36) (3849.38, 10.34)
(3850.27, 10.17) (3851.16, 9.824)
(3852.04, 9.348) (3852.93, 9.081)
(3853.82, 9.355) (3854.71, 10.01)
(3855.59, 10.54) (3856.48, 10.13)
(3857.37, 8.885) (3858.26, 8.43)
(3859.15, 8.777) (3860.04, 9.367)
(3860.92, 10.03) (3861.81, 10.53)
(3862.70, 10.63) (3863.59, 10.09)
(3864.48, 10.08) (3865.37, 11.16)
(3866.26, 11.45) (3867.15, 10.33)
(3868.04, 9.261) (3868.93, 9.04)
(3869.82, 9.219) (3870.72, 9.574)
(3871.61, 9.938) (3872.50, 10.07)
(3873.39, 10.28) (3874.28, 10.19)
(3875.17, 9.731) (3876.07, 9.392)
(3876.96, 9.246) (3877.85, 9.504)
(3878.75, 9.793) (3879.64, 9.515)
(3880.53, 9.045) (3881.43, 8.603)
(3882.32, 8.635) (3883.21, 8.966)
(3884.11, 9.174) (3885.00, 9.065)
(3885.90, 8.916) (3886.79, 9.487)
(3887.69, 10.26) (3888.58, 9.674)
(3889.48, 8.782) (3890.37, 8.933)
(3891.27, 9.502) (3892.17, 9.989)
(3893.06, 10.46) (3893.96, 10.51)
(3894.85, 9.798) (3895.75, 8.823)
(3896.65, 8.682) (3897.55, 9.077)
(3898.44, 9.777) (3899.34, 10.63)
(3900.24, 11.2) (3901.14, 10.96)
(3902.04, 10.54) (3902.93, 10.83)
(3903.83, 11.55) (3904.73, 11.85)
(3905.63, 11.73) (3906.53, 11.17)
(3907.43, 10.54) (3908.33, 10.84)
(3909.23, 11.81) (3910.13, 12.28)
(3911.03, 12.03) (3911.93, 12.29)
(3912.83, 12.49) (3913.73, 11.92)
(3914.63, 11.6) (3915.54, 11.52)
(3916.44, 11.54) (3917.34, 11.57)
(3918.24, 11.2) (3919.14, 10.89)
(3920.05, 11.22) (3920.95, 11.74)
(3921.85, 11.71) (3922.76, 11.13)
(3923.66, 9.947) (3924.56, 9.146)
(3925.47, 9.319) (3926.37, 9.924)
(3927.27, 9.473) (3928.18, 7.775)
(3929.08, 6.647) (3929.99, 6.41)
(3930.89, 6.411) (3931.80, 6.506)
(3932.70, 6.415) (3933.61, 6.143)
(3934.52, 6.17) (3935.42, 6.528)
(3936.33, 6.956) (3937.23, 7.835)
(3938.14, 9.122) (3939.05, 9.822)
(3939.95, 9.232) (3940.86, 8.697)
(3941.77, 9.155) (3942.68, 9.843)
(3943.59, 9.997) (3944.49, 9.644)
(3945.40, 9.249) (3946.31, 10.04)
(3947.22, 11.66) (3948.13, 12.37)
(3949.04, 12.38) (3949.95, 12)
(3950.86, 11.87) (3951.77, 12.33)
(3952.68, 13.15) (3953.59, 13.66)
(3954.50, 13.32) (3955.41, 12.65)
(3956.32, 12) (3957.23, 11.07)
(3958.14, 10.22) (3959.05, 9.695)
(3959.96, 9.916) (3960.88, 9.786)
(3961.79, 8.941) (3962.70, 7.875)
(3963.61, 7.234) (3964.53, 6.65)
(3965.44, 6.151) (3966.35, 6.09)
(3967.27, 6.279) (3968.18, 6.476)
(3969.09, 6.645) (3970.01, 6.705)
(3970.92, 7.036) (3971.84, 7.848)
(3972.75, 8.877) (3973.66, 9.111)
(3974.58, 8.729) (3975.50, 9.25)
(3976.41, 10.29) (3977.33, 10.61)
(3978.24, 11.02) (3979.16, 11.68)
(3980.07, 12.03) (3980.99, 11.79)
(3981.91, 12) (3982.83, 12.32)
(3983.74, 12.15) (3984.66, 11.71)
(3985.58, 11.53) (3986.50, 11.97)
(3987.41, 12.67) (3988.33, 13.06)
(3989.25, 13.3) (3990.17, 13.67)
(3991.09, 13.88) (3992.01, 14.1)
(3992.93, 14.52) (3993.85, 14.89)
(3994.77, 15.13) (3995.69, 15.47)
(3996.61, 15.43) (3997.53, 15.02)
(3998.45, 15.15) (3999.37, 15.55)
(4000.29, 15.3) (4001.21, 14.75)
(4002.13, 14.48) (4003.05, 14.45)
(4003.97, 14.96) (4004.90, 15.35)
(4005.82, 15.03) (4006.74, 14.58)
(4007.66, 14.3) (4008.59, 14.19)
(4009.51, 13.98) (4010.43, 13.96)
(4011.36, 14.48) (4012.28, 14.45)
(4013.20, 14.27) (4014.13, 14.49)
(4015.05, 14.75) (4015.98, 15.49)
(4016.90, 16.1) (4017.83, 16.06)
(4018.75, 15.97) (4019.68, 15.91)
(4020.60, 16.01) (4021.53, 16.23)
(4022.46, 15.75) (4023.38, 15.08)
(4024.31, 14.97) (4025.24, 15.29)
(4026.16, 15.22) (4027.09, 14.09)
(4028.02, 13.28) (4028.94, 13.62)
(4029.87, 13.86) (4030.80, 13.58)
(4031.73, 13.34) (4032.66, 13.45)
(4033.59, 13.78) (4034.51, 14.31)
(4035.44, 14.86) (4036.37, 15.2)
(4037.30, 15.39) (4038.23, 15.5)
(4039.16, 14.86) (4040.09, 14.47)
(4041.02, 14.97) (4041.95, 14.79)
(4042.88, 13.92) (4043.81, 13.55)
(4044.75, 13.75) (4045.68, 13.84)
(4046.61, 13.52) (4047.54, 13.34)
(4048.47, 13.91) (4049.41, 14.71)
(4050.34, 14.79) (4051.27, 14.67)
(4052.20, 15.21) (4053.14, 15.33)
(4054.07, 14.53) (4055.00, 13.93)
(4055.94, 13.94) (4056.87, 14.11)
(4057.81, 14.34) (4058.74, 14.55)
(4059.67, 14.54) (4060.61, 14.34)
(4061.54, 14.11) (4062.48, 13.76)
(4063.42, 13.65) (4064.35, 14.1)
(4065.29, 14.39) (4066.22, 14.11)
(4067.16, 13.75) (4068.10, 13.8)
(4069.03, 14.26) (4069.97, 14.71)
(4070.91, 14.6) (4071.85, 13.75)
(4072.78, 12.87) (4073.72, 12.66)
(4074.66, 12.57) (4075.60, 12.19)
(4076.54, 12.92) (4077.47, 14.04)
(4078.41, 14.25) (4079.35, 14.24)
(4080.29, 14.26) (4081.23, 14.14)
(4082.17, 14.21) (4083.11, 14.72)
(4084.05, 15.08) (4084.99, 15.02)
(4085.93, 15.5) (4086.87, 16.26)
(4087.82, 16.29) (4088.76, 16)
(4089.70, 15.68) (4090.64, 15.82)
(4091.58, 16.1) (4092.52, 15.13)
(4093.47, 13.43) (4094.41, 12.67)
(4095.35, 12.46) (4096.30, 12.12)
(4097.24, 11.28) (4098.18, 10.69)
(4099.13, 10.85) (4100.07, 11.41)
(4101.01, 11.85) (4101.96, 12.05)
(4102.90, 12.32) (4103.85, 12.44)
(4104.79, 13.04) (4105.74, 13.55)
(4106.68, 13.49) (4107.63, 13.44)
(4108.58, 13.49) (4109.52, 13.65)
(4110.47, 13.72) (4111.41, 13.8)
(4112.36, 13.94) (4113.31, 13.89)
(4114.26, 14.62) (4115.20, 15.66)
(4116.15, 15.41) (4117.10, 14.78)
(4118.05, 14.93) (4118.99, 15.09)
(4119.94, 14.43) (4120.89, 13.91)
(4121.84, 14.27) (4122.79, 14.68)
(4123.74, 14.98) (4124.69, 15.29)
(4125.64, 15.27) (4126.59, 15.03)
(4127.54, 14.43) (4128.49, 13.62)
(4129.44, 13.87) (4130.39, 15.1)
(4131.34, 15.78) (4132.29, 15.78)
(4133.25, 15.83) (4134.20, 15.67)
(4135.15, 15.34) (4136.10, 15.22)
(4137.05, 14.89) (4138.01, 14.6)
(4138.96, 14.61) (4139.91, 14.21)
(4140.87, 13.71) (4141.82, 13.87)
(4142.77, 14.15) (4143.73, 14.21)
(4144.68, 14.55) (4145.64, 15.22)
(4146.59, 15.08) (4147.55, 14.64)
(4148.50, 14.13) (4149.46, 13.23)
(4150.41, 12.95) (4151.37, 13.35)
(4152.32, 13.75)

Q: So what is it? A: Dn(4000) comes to 1.6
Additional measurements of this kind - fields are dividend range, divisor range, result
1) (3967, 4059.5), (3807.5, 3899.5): 1.62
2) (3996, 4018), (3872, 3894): 1.67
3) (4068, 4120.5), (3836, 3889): 1.65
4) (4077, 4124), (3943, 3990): 1.45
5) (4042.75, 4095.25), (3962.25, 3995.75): 1.42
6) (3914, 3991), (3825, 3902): 1.14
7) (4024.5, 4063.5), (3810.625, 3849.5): 1.93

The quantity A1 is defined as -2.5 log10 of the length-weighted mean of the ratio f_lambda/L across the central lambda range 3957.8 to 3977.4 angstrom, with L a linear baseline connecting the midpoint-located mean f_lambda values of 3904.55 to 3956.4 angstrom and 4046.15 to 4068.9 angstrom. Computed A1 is 0.37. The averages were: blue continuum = 10.3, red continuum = 14.2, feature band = 8.14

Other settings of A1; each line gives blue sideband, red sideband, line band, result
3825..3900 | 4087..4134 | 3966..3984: 0.21 mag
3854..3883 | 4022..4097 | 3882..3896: 0.08 mag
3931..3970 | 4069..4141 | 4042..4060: -0.15 mag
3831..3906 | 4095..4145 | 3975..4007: -0.15 mag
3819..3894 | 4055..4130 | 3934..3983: 0.16 mag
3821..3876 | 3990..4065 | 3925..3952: 0.30 mag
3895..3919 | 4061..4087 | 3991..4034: -0.14 mag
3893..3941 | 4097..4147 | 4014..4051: -0.19 mag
